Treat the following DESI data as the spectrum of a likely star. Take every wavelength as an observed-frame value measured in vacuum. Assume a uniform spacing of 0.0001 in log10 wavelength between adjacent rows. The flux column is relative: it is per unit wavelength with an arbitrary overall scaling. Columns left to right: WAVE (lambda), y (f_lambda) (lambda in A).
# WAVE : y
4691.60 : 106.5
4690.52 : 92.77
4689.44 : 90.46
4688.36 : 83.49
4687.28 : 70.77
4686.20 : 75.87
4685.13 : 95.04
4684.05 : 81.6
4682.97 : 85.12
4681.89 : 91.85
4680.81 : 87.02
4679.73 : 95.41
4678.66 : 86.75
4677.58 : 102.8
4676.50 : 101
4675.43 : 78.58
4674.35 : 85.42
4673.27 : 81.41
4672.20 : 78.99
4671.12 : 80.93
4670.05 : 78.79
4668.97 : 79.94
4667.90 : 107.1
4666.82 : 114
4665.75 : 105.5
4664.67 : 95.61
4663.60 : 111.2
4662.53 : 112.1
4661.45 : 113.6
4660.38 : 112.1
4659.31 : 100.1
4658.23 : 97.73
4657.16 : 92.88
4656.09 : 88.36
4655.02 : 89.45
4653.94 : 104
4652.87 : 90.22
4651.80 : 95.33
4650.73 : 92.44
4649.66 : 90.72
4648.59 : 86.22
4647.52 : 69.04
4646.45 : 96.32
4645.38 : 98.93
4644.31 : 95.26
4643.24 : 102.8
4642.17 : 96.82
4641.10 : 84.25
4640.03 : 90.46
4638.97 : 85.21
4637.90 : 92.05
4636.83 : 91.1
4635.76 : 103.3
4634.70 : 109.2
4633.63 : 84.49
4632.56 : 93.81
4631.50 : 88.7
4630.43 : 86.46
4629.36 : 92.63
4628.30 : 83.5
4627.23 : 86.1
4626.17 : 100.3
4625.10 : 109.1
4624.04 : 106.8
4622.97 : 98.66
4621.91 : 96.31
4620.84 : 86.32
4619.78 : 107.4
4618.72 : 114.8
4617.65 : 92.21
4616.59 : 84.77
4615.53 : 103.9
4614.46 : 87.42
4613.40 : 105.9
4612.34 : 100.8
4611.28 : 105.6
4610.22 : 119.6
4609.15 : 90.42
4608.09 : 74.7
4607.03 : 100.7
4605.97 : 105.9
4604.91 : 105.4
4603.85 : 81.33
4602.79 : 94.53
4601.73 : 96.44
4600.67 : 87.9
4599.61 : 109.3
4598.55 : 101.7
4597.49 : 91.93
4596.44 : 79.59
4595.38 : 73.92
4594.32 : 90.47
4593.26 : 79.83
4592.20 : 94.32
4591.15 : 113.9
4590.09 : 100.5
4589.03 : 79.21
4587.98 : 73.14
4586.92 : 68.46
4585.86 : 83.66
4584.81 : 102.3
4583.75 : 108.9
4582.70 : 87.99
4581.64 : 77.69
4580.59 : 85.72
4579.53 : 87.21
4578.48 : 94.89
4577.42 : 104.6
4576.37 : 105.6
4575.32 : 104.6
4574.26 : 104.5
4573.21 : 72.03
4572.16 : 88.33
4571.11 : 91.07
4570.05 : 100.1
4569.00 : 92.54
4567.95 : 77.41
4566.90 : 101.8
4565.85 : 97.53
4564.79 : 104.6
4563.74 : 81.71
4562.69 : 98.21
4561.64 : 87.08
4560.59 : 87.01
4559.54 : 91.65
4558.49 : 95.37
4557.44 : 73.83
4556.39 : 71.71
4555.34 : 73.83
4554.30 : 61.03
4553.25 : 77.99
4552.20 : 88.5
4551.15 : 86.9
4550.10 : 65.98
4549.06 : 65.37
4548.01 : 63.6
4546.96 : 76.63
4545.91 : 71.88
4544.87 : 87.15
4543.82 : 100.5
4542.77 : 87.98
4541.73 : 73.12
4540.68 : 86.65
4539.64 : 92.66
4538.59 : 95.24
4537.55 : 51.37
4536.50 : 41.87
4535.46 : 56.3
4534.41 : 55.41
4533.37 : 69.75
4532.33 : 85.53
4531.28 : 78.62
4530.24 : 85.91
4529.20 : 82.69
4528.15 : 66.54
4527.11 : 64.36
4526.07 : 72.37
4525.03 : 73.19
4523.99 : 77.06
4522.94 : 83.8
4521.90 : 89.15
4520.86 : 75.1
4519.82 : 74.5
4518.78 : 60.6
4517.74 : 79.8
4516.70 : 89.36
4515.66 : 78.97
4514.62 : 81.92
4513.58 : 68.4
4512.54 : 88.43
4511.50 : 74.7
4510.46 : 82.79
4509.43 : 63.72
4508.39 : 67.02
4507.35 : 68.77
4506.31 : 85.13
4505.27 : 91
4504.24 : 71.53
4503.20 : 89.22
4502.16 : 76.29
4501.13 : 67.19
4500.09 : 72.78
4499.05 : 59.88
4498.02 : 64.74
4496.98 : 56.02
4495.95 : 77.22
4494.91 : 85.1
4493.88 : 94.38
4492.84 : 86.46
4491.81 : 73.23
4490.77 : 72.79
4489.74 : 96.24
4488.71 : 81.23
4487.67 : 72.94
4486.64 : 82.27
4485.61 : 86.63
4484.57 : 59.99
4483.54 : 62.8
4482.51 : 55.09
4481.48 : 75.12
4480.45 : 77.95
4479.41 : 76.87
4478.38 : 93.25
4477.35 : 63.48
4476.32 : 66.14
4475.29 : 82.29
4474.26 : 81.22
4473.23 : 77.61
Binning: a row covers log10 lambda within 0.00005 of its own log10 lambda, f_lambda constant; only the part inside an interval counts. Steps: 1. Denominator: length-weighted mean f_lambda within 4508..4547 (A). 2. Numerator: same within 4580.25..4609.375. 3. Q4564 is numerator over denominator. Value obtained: 1.19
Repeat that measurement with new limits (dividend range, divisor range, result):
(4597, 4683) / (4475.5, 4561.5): 1.25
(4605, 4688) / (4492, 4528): 1.24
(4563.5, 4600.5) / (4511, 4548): 1.20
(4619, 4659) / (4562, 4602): 1.02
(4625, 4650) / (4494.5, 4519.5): 1.23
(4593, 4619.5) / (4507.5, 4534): 1.25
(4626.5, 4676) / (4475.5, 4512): 1.24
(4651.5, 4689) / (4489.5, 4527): 1.21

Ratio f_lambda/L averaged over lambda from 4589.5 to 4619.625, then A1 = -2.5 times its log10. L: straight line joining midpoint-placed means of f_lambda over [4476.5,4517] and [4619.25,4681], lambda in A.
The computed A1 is -0.08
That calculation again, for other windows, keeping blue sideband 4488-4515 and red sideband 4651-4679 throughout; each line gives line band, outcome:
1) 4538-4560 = 0.03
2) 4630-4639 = -0.01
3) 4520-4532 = 0.03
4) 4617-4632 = -0.06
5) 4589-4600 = -0.06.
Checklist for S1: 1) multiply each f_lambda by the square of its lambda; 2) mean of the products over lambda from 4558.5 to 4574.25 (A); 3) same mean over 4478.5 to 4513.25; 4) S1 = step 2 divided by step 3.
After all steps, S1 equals 1.24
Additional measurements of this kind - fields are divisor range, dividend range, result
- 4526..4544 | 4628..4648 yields 1.29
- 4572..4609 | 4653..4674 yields 1.09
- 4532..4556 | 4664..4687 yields 1.28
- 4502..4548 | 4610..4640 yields 1.32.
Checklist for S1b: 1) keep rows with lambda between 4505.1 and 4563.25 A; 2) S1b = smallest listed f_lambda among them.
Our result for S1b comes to 41.87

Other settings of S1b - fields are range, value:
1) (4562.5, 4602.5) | 68.46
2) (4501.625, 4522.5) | 60.6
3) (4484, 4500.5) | 56.02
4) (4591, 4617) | 73.92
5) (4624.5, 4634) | 83.5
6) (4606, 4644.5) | 74.7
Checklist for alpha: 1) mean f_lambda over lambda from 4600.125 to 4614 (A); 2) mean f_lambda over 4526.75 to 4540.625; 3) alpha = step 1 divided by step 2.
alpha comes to 1.36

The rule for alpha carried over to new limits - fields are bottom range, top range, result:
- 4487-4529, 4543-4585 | 1.14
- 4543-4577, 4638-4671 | 1.11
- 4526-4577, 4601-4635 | 1.18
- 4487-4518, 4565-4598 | 1.18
